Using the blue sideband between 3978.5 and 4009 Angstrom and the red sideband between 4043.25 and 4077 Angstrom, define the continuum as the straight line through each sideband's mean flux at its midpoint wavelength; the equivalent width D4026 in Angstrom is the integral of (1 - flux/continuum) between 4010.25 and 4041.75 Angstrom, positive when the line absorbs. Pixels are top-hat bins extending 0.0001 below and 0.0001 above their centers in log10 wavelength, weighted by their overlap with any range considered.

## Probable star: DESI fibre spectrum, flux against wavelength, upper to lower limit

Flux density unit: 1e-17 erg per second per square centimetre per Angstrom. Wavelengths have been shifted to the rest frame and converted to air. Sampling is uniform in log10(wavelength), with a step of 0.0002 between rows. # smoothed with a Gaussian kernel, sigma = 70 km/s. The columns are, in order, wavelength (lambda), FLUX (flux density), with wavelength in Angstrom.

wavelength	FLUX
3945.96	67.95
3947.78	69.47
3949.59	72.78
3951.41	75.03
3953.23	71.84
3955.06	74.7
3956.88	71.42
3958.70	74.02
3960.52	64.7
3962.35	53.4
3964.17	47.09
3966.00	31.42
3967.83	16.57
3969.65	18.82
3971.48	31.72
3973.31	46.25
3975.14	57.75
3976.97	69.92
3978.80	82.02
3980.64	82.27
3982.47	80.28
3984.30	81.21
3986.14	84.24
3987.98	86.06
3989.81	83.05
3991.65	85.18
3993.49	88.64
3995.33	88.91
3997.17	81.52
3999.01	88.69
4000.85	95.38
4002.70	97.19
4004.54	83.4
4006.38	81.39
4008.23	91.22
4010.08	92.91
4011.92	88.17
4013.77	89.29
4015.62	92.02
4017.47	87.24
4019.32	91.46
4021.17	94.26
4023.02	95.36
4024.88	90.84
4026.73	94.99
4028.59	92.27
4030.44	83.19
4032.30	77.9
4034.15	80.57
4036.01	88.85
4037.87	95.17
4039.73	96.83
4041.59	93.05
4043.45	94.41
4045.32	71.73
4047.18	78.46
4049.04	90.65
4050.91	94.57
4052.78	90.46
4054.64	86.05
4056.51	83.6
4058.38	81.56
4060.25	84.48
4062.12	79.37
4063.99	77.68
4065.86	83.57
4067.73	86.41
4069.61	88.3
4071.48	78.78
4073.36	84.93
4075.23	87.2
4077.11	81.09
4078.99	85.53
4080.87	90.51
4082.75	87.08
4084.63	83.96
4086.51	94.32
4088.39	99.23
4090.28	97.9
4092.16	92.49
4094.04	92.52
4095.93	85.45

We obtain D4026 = -1.8 Angstrom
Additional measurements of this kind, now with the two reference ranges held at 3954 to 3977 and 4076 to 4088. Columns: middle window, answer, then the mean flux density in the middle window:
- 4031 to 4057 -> -4.15 Angstrom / 87.3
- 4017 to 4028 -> -3.89 Angstrom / 92.5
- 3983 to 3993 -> -4.68 Angstrom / 84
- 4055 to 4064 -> -0.19 Angstrom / 82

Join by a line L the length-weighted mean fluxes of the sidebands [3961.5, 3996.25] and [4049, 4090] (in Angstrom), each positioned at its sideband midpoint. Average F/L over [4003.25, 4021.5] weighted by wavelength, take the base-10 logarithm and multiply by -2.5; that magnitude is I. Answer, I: -0.23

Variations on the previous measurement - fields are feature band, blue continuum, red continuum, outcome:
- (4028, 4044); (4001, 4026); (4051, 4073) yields -0.02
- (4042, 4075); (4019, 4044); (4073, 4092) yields 0.07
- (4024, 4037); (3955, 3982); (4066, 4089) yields -0.19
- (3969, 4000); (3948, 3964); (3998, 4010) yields 0.12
